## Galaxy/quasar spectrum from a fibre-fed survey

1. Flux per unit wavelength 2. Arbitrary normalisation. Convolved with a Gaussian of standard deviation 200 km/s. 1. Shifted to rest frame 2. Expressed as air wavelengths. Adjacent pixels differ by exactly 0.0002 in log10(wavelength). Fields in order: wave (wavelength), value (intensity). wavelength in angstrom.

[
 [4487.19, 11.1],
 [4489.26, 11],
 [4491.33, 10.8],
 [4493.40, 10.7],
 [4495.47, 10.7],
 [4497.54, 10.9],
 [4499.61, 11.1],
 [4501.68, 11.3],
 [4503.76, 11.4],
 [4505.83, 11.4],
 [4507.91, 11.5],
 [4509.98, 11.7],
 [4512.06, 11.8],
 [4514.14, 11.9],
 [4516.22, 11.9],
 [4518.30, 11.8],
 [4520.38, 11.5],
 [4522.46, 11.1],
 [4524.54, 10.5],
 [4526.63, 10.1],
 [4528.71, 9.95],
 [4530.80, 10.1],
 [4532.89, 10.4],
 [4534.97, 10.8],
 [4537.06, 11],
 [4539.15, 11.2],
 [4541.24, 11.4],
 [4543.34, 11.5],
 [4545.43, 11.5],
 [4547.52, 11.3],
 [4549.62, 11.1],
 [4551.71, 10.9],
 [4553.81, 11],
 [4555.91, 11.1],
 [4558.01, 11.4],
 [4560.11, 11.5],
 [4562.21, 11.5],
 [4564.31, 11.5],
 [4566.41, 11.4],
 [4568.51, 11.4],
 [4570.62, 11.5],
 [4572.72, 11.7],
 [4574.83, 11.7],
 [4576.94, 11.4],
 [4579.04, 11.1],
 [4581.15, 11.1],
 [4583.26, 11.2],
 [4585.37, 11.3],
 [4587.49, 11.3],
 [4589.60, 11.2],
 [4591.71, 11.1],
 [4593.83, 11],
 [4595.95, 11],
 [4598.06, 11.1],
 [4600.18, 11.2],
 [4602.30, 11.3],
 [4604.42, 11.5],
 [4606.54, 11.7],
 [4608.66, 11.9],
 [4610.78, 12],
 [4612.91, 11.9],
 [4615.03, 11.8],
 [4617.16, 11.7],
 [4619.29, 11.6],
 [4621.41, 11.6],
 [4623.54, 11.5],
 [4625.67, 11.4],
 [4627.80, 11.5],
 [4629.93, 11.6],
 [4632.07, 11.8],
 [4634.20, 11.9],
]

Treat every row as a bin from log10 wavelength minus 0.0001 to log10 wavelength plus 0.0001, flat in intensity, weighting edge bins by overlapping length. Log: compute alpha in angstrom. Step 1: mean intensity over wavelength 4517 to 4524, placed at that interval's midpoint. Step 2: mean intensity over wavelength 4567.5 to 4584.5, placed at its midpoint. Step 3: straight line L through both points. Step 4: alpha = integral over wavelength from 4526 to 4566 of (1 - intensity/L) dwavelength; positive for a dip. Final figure 1.3 angstrom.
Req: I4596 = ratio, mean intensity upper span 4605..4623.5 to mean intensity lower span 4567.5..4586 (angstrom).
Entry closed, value 1.0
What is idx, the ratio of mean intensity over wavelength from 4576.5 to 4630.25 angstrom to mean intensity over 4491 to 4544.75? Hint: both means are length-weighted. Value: 1.0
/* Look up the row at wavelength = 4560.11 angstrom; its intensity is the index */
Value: 11.5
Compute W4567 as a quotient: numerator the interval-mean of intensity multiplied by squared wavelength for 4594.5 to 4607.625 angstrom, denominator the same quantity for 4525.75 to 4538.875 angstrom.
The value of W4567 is 1.1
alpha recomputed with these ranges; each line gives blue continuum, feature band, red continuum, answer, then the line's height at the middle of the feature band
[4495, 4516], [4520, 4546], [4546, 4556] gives 0.9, 11.2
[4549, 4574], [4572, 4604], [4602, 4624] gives 0.8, 11.5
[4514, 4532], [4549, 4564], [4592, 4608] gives -0.2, 11.1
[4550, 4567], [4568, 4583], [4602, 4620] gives 0.0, 11.4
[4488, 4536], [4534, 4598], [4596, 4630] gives 0.3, 11.3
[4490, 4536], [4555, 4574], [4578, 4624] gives -0.3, 11.3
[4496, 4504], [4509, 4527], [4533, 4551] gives -0.4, 11.1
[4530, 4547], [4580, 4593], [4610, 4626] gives 0.3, 11.4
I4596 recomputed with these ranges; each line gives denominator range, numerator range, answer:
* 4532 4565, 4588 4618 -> 1.02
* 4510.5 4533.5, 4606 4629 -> 1.06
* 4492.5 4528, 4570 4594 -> 1.01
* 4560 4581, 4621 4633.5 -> 1.01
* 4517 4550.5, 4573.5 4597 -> 1.02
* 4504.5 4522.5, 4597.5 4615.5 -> 1.00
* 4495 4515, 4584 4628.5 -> 1.01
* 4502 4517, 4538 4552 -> 0.97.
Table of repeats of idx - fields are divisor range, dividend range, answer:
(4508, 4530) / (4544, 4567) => 1.01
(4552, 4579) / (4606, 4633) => 1.03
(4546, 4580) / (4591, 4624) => 1.01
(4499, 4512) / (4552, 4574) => 1.00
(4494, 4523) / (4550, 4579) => 1.00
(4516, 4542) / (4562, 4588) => 1.05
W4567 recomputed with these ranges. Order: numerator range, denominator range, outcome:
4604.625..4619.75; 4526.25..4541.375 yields 1.15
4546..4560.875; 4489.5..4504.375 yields 1.05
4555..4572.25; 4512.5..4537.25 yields 1.06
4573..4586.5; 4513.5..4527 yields 1.03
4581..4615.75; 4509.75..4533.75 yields 1.07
